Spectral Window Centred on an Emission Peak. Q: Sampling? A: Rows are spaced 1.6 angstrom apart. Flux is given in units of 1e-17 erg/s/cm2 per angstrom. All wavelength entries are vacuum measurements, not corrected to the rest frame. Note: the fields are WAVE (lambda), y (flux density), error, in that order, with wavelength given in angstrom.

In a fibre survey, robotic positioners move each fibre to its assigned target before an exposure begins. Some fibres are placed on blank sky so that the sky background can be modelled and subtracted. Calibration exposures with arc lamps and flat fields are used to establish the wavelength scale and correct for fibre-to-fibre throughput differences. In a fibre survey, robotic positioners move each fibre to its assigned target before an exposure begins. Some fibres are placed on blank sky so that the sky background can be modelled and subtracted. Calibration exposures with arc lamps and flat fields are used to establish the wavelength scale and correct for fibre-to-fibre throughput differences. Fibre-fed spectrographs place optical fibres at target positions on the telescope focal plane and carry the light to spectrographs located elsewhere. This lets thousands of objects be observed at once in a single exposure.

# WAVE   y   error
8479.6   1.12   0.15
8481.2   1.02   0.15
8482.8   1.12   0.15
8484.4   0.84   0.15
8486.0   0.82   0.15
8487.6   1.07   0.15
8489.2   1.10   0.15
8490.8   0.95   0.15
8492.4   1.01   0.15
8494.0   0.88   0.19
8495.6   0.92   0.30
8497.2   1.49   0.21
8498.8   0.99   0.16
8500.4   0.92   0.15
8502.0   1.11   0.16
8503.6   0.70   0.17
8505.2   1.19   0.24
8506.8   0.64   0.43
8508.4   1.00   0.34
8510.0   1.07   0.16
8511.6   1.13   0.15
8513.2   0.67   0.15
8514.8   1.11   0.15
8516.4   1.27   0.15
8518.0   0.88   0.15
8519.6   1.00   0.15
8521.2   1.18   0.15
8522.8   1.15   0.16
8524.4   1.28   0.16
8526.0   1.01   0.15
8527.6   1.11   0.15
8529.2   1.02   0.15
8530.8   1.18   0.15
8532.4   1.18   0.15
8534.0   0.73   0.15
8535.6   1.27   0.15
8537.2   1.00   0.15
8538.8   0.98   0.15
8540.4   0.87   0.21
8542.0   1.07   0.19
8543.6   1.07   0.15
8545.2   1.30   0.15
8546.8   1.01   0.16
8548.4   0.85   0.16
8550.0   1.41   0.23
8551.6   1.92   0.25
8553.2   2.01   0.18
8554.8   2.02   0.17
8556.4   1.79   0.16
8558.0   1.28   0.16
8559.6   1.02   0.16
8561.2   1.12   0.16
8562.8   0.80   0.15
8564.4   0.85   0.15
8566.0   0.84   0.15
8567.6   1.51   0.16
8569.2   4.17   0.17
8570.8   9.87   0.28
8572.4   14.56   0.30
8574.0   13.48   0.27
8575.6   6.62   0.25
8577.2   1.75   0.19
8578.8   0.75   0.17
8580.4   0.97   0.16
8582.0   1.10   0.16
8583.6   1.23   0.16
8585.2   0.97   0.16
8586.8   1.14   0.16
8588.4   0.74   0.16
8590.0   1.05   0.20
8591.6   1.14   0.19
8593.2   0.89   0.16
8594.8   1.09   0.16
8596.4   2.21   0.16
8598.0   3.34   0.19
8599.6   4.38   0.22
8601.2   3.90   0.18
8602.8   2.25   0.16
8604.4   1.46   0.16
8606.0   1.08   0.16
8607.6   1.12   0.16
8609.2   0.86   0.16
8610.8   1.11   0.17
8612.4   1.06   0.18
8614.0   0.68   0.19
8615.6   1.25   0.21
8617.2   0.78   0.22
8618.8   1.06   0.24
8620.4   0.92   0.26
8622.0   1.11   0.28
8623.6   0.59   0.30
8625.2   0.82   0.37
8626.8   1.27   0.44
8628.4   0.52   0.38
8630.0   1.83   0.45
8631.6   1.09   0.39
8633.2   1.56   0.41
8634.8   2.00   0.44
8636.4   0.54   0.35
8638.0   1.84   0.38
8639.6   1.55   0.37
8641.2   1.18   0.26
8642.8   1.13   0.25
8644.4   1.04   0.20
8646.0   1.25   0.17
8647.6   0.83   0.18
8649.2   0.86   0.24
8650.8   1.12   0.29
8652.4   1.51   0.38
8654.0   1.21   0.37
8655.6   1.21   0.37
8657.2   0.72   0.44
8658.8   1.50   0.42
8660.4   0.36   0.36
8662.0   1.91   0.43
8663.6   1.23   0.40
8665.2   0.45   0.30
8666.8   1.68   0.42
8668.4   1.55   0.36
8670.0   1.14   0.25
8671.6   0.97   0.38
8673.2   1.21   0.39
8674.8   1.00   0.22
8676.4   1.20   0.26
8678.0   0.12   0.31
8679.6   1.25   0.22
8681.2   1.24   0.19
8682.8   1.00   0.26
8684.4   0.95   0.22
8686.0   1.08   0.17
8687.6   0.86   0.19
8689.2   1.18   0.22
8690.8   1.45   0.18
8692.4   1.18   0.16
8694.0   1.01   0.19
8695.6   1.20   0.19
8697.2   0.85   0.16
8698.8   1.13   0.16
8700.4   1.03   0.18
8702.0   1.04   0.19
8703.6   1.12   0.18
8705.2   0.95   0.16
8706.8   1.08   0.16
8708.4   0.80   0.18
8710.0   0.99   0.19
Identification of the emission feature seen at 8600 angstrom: [N II]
